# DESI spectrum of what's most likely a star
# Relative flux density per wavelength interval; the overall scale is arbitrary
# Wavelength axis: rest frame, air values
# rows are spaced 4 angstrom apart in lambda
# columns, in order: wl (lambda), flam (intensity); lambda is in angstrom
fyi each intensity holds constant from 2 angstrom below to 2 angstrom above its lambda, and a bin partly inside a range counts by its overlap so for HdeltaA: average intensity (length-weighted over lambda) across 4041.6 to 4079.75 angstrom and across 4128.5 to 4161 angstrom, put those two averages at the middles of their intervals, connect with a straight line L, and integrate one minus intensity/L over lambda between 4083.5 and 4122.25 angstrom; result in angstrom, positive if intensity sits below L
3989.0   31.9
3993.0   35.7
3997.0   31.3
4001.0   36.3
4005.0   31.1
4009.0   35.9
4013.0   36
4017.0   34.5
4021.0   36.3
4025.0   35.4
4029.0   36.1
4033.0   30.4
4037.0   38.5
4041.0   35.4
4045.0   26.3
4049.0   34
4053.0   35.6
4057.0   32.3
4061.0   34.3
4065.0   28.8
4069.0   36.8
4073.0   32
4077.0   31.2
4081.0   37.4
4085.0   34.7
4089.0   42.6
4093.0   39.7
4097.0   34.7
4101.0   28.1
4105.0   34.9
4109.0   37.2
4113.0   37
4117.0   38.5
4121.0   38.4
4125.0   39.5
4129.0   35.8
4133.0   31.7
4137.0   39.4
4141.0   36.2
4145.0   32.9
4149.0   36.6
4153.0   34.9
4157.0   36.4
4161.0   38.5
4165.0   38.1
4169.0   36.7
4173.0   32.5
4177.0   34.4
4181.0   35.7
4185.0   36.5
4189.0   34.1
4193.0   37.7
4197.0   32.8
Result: -2.8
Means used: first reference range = 32.6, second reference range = 35.7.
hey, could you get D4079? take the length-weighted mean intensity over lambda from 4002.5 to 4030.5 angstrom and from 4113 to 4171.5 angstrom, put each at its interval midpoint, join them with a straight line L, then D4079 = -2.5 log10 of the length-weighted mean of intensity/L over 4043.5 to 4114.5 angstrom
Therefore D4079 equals 0.05 mag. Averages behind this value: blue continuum 35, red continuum 36.7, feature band 34.3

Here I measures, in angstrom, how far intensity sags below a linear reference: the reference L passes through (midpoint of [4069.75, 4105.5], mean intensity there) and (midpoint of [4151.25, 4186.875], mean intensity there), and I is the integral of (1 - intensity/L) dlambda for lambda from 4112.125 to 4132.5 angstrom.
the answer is -1.1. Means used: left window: 35.1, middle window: 37.4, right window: 36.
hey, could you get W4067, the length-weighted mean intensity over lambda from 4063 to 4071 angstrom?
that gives 32.8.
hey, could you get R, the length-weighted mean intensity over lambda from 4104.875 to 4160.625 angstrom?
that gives 36.5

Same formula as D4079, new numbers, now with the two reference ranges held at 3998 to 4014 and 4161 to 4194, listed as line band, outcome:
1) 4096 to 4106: 0.101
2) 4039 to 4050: 0.102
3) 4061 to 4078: 0.081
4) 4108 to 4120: -0.069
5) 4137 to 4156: -0.002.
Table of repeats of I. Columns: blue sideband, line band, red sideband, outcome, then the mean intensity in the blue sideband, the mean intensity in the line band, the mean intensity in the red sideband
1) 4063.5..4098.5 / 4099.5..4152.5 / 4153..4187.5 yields -0.3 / 35.4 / 35.9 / 36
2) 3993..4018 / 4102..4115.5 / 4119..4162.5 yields 0.0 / 34.3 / 35.8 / 36.4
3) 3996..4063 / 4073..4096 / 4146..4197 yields -1.2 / 34.1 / 36.6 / 35.8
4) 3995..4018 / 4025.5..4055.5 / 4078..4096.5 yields 1.6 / 34.2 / 33.8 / 37.9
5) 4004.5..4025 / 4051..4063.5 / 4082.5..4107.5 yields 0.6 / 35.1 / 33.9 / 35.8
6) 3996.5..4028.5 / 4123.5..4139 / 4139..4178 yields -0.4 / 34.8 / 36.5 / 35.8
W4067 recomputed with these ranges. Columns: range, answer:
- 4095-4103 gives 31.4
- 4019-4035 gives 34.5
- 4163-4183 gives 35.5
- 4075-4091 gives 36.5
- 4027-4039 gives 35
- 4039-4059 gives 32.7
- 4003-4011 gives 33.5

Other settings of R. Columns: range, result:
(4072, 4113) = 35.4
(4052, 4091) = 34.5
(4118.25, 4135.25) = 36.5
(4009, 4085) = 34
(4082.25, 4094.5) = 38.9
